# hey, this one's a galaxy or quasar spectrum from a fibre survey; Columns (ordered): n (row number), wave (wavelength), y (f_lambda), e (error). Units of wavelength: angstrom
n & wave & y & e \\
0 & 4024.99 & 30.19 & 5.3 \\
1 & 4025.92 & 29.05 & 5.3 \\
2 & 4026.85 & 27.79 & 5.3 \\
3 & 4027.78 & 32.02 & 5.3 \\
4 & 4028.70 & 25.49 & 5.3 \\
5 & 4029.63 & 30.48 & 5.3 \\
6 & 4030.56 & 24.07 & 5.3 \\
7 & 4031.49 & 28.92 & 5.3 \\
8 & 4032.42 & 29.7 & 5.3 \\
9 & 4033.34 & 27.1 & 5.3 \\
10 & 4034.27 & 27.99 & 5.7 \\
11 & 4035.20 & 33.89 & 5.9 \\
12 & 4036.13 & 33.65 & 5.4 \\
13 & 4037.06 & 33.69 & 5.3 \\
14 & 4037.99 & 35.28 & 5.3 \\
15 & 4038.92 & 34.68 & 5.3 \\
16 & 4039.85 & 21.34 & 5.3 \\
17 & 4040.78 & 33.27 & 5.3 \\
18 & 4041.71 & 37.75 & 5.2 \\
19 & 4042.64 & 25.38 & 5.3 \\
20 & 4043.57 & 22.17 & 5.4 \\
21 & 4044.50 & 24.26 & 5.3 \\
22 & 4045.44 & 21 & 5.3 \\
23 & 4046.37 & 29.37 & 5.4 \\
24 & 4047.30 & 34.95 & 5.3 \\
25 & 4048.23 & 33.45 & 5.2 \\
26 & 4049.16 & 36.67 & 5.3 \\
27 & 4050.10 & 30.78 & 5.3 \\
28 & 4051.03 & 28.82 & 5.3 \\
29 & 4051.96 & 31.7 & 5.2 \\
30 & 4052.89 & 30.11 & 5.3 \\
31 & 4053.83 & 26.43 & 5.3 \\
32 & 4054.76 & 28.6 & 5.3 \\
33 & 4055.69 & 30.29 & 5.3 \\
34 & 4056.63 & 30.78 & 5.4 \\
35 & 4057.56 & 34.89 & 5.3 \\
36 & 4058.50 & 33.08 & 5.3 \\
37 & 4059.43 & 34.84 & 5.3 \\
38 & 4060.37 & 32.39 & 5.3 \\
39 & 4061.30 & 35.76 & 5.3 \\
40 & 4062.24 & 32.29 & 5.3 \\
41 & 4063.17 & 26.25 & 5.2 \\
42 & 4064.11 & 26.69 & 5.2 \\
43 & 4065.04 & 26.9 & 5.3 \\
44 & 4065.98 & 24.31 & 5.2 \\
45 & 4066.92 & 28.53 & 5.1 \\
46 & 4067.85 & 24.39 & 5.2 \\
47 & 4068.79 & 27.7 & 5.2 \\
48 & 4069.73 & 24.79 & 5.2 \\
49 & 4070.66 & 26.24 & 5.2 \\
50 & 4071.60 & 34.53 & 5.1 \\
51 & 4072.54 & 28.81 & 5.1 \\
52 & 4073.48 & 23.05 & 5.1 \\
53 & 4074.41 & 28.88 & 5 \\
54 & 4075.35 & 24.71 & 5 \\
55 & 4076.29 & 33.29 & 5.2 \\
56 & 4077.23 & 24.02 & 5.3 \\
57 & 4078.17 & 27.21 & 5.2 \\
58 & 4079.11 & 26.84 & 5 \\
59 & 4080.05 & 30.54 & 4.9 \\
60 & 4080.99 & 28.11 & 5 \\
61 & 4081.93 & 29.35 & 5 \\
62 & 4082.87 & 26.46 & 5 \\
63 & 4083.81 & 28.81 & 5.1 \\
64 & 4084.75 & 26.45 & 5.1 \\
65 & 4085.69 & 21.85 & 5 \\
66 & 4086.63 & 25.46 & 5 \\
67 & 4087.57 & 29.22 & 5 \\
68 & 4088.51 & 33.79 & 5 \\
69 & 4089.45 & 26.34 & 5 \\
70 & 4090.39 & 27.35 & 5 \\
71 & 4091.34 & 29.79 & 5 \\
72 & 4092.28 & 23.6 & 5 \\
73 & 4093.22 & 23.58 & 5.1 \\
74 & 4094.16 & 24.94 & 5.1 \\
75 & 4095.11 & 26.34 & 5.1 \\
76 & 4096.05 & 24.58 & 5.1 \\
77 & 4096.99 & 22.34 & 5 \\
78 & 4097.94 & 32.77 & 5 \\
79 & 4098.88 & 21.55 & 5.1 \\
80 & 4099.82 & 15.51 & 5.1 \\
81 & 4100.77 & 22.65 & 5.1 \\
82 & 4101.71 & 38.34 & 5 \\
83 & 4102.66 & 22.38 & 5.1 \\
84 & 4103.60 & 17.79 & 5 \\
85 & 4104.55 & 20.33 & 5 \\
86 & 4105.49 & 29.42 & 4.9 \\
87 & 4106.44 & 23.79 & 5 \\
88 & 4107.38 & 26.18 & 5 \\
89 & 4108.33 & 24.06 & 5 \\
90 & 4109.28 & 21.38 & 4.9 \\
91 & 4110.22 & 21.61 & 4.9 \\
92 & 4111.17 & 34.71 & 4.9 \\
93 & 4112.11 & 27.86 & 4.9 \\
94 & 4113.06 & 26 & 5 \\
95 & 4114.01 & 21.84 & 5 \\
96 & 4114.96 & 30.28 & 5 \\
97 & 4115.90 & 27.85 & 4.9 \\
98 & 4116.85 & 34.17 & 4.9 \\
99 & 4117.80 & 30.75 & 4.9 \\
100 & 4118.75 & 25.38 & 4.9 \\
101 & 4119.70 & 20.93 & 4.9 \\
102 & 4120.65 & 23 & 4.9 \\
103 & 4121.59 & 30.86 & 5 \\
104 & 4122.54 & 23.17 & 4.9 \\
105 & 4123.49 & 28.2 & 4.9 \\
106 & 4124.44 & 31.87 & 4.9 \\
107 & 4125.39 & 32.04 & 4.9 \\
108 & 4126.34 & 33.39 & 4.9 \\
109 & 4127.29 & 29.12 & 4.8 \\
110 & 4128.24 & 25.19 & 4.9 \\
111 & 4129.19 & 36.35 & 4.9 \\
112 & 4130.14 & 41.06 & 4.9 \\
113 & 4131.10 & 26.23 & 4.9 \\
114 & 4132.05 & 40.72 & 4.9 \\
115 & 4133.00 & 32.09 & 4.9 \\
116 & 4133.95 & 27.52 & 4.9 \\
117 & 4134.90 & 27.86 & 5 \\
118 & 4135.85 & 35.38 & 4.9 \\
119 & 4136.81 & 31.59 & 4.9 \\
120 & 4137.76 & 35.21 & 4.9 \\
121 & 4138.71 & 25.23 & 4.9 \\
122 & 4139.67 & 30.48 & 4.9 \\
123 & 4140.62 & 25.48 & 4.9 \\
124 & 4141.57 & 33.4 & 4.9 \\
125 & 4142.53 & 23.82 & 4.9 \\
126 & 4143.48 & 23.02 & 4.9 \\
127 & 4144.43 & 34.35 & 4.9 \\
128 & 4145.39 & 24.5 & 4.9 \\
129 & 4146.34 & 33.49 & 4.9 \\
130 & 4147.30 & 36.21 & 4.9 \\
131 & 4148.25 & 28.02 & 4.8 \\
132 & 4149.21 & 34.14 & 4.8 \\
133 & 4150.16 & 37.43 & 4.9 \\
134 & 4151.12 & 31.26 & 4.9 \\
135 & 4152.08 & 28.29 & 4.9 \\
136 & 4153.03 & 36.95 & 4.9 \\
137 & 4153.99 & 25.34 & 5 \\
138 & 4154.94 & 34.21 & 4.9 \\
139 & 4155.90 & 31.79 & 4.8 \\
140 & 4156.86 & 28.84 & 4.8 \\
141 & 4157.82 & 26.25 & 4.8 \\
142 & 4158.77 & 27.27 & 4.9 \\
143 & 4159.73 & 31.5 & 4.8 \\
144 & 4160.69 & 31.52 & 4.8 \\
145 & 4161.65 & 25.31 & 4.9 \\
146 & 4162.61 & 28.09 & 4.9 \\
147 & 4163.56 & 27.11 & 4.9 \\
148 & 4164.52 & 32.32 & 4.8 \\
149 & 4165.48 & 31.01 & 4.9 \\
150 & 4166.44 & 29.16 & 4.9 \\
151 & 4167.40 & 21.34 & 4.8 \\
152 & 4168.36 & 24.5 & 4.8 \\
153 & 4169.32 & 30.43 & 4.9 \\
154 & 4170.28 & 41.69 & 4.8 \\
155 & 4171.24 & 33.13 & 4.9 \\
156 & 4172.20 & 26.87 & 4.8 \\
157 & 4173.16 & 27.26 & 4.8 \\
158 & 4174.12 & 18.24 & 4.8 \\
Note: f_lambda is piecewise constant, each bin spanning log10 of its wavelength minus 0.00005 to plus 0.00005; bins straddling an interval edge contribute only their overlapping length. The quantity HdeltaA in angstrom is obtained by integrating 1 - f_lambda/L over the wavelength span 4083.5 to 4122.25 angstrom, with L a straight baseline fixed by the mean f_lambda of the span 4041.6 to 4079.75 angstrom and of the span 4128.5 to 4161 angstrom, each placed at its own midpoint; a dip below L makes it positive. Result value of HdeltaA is 5.2 angstrom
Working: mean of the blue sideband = 29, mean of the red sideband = 31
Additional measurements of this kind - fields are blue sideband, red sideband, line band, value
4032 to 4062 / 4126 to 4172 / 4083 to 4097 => 1.9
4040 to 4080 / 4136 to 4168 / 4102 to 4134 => 1.8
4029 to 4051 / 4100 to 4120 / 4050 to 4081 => -0.6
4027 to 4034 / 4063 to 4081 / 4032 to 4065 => -3.2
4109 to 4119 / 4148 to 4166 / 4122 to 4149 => -1.5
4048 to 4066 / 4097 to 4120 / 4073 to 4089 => 0.5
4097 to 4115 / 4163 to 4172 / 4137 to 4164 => -1.3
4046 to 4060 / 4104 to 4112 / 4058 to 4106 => 1.9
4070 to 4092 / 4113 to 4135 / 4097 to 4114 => 2.3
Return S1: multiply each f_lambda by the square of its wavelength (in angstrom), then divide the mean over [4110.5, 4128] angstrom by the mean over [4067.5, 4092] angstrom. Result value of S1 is 1.05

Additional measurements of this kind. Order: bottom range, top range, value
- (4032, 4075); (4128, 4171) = 1.08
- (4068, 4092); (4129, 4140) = 1.20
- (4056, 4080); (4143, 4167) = 1.09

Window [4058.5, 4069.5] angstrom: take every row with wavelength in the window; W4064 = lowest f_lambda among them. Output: 24.31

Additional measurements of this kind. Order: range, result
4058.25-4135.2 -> 15.51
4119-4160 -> 20.93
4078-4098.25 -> 21.85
